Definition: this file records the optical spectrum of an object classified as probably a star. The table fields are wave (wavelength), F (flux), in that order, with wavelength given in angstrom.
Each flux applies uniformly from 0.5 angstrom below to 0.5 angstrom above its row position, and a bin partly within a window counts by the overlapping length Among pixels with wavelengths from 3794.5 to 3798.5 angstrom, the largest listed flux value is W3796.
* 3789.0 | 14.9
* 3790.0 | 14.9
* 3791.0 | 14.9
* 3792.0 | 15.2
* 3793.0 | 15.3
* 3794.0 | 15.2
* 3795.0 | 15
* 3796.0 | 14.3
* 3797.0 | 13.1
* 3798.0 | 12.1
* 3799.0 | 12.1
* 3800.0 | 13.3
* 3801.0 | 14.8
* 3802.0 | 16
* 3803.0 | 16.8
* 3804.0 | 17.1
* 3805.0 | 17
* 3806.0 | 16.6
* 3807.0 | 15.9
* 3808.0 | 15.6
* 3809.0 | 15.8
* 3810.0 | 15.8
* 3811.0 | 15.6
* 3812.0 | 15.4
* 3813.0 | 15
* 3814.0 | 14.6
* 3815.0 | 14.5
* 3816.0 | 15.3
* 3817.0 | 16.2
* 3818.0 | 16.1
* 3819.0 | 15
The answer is 15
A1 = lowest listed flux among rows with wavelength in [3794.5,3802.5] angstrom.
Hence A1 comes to 12.1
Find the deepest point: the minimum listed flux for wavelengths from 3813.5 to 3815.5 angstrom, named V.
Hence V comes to 14.5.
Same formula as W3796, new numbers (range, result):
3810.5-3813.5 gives 15.6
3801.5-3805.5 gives 17.1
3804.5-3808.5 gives 17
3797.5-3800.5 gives 13.3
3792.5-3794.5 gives 15.3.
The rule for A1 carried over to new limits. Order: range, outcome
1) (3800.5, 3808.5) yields 14.8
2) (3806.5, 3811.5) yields 15.6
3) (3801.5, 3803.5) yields 16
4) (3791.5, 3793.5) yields 15.2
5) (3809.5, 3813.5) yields 15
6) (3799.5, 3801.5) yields 13.3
